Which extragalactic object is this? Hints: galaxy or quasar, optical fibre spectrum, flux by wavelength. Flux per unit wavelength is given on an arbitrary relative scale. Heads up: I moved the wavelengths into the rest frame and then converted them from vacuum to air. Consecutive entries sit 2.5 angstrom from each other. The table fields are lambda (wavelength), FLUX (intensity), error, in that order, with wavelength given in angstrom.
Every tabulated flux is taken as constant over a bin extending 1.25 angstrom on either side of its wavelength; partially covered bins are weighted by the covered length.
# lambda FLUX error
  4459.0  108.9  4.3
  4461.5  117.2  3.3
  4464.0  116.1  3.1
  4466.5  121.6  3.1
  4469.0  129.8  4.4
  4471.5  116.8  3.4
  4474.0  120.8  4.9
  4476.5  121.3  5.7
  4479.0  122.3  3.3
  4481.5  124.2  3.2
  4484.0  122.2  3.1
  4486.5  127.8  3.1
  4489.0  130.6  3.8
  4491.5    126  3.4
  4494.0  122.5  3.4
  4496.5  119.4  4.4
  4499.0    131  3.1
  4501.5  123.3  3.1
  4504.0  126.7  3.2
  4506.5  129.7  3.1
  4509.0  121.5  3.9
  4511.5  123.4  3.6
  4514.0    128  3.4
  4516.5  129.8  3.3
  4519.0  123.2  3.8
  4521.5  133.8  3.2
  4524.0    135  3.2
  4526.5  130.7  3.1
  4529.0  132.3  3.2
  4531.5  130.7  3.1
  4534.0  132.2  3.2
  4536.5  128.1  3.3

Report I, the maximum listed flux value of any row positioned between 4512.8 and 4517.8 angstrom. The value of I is 129.8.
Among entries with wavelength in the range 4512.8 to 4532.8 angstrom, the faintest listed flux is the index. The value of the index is 123.2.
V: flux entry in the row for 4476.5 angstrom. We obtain 121.3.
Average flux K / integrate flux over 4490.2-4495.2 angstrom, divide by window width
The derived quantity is 124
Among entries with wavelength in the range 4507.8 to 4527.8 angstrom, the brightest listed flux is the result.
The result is 135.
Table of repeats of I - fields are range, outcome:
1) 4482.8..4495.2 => 130.6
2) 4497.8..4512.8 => 131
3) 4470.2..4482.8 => 124.2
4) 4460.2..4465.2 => 117.2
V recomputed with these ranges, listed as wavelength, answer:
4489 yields 130.6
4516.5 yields 129.8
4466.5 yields 121.6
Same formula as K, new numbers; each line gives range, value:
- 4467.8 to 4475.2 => 122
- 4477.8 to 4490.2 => 125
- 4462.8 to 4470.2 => 122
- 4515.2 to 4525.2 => 130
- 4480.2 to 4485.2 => 123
